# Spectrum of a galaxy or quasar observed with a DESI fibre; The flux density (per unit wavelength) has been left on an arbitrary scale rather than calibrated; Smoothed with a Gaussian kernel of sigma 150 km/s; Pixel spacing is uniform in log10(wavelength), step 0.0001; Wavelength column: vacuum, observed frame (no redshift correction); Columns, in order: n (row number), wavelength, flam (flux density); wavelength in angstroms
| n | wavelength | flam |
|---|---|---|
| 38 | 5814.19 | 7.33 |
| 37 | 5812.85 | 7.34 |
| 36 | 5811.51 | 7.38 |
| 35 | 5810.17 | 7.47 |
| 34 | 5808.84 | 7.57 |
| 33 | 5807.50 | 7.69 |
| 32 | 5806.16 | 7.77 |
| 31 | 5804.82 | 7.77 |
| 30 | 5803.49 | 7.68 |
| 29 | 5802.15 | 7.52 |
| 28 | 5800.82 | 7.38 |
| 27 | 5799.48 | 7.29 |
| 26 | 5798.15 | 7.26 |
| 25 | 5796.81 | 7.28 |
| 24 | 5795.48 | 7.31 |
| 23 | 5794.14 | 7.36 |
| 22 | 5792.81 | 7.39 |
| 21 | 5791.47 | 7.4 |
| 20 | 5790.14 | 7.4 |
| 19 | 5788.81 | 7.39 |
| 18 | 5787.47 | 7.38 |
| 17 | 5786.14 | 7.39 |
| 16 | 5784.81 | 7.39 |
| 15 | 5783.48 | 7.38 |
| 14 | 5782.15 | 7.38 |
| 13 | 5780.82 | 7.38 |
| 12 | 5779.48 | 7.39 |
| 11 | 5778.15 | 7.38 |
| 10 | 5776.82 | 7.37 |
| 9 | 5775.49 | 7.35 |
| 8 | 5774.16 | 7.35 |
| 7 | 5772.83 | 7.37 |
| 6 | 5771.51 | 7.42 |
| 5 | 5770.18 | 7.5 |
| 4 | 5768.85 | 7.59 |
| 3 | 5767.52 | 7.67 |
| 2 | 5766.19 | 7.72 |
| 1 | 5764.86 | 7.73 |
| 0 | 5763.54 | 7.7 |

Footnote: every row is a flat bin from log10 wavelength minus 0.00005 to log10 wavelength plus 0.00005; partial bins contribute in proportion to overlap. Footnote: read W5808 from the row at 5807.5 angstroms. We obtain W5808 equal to 7.69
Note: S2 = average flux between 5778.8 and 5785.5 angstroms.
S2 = 7.38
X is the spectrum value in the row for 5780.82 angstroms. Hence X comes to 7.38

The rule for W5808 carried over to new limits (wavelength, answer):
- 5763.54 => 7.7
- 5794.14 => 7.36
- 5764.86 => 7.73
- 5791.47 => 7.4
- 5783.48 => 7.38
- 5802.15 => 7.52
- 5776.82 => 7.37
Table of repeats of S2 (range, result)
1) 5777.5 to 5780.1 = 7.39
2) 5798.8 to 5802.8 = 7.41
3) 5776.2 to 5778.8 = 7.38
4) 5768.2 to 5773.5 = 7.48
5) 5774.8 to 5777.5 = 7.36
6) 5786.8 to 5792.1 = 7.39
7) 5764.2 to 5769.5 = 7.67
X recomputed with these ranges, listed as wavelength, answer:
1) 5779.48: 7.39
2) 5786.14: 7.39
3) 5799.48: 7.29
